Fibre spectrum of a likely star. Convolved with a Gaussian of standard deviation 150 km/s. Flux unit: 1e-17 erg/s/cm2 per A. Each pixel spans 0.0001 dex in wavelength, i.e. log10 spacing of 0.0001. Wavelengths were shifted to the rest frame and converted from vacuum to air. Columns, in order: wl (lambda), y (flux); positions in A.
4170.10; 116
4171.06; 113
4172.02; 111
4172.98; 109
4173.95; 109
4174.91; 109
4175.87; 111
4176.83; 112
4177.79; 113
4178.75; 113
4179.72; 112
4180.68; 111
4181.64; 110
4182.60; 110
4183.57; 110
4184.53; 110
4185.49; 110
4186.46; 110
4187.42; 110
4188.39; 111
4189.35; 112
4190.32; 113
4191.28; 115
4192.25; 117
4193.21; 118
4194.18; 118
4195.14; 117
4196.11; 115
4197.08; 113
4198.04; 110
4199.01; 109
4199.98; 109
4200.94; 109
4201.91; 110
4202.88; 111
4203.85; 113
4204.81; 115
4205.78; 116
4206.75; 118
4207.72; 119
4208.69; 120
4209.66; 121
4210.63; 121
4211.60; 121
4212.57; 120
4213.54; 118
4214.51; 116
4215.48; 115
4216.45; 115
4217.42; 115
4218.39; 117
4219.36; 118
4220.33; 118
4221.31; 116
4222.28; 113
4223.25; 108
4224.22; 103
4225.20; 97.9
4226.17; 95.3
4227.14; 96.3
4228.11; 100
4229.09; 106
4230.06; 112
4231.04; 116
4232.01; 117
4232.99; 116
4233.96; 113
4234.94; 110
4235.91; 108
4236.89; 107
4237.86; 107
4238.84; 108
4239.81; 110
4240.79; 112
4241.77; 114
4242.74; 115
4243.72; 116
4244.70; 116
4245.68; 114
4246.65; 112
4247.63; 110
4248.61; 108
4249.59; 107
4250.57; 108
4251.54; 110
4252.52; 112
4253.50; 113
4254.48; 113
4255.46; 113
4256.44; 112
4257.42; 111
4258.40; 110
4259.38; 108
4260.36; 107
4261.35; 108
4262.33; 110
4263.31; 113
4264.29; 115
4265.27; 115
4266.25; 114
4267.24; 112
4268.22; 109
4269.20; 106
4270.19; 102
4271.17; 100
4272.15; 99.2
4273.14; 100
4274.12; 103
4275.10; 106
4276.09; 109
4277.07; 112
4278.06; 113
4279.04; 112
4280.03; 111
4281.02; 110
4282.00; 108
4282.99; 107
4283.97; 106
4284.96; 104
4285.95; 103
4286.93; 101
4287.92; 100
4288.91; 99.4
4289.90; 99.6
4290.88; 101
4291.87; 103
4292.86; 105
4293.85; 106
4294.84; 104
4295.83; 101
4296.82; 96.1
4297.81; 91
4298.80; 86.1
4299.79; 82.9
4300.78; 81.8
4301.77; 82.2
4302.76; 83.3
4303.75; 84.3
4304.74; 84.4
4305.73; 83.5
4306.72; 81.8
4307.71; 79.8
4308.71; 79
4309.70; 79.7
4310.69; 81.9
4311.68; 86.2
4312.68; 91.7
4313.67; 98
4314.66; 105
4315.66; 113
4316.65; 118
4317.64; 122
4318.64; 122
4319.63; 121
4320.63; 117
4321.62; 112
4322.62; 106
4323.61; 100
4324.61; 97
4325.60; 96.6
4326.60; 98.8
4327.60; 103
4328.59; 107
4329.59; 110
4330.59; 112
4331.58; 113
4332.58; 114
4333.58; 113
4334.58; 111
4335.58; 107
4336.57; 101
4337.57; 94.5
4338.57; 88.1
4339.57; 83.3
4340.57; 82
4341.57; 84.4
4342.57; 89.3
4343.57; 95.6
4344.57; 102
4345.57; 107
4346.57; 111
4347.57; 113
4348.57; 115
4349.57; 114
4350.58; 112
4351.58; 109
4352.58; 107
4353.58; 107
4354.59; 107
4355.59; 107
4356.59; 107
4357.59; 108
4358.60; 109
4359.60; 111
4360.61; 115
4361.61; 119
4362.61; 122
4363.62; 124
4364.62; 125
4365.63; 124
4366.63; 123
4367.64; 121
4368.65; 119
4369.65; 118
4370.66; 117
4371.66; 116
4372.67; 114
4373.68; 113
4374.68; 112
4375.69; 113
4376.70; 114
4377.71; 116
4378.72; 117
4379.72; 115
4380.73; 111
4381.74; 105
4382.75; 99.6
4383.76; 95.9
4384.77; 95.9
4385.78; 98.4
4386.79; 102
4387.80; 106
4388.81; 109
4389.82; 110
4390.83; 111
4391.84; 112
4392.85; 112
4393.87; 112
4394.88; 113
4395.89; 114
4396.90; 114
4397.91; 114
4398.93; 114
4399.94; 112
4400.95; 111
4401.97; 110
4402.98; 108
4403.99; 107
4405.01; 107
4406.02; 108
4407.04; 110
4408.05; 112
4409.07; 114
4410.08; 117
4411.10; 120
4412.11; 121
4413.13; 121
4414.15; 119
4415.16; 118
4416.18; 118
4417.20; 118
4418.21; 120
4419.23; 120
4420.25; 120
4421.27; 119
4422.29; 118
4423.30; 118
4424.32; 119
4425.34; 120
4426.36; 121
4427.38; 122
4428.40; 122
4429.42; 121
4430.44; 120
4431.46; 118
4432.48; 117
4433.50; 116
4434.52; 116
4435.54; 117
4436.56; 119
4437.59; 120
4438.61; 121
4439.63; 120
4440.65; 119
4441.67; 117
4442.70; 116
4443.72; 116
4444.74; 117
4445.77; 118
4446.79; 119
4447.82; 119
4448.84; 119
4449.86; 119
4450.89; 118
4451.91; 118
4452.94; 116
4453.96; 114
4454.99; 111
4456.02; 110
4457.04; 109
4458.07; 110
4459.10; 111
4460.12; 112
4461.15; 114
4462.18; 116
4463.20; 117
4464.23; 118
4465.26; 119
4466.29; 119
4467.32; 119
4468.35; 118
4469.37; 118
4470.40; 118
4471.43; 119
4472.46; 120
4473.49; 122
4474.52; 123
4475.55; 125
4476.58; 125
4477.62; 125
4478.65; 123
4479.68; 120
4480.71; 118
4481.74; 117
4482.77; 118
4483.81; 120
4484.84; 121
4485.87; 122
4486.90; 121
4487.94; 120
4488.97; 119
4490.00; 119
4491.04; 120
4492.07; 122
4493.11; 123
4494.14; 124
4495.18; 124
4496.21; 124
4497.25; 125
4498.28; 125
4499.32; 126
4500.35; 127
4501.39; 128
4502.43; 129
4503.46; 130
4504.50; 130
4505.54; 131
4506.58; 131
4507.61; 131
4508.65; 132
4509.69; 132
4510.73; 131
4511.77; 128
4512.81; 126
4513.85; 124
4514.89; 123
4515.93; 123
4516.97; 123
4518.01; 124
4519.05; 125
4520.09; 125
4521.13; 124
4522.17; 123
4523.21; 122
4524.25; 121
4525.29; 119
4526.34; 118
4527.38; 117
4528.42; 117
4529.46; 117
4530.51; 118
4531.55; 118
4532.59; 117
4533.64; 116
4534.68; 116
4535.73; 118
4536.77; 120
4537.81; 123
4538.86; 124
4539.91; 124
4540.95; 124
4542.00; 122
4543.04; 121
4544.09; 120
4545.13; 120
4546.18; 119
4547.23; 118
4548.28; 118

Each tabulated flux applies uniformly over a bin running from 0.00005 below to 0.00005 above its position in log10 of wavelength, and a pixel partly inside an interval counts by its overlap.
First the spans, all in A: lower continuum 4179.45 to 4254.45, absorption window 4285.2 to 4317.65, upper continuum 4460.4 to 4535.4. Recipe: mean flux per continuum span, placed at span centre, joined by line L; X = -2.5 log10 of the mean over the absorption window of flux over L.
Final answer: 0.22 mag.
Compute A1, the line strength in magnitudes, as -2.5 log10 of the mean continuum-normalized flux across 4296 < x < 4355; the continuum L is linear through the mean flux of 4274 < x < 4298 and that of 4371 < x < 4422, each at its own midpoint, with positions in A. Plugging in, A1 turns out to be 0.08 mag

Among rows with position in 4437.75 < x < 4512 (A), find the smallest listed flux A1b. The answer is 109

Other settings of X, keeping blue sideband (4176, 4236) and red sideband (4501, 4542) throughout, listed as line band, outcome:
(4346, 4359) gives 0.077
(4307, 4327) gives 0.155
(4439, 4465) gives 0.049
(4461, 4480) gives 0.016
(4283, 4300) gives 0.159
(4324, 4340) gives 0.137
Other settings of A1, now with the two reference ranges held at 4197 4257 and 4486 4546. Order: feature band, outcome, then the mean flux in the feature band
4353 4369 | 0.02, 115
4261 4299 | 0.09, 105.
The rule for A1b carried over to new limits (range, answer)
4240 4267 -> 107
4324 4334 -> 96.6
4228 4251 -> 100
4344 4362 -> 102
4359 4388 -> 95.9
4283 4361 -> 79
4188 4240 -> 95.3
